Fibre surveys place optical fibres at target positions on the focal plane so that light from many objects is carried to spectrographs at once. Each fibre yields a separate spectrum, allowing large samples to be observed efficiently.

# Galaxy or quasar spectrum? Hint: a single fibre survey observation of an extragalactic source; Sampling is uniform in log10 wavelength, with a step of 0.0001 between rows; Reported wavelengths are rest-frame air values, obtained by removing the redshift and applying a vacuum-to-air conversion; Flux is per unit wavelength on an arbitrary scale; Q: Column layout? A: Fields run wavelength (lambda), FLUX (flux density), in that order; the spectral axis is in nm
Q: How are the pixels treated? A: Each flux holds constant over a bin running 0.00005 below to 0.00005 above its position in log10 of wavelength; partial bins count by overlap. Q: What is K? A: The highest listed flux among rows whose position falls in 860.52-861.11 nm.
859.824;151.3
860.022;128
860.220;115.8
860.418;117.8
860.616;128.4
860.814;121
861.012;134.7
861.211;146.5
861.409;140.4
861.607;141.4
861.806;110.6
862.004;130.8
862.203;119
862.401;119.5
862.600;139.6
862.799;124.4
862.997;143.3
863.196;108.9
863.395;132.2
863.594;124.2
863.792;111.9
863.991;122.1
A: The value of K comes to 134.7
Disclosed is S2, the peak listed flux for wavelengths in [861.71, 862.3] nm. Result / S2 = 130.8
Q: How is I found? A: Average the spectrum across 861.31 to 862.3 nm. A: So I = 128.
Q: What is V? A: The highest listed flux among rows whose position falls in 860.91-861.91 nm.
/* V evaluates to 146.5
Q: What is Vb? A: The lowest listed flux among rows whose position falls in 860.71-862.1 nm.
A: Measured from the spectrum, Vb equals 110.6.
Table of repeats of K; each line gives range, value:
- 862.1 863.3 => 143.3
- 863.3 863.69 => 132.2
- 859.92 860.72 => 128.4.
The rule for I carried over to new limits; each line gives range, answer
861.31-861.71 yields 141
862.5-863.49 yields 130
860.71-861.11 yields 128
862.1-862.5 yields 119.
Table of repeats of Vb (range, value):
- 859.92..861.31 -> 115.8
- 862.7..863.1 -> 124.4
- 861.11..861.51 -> 140.4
